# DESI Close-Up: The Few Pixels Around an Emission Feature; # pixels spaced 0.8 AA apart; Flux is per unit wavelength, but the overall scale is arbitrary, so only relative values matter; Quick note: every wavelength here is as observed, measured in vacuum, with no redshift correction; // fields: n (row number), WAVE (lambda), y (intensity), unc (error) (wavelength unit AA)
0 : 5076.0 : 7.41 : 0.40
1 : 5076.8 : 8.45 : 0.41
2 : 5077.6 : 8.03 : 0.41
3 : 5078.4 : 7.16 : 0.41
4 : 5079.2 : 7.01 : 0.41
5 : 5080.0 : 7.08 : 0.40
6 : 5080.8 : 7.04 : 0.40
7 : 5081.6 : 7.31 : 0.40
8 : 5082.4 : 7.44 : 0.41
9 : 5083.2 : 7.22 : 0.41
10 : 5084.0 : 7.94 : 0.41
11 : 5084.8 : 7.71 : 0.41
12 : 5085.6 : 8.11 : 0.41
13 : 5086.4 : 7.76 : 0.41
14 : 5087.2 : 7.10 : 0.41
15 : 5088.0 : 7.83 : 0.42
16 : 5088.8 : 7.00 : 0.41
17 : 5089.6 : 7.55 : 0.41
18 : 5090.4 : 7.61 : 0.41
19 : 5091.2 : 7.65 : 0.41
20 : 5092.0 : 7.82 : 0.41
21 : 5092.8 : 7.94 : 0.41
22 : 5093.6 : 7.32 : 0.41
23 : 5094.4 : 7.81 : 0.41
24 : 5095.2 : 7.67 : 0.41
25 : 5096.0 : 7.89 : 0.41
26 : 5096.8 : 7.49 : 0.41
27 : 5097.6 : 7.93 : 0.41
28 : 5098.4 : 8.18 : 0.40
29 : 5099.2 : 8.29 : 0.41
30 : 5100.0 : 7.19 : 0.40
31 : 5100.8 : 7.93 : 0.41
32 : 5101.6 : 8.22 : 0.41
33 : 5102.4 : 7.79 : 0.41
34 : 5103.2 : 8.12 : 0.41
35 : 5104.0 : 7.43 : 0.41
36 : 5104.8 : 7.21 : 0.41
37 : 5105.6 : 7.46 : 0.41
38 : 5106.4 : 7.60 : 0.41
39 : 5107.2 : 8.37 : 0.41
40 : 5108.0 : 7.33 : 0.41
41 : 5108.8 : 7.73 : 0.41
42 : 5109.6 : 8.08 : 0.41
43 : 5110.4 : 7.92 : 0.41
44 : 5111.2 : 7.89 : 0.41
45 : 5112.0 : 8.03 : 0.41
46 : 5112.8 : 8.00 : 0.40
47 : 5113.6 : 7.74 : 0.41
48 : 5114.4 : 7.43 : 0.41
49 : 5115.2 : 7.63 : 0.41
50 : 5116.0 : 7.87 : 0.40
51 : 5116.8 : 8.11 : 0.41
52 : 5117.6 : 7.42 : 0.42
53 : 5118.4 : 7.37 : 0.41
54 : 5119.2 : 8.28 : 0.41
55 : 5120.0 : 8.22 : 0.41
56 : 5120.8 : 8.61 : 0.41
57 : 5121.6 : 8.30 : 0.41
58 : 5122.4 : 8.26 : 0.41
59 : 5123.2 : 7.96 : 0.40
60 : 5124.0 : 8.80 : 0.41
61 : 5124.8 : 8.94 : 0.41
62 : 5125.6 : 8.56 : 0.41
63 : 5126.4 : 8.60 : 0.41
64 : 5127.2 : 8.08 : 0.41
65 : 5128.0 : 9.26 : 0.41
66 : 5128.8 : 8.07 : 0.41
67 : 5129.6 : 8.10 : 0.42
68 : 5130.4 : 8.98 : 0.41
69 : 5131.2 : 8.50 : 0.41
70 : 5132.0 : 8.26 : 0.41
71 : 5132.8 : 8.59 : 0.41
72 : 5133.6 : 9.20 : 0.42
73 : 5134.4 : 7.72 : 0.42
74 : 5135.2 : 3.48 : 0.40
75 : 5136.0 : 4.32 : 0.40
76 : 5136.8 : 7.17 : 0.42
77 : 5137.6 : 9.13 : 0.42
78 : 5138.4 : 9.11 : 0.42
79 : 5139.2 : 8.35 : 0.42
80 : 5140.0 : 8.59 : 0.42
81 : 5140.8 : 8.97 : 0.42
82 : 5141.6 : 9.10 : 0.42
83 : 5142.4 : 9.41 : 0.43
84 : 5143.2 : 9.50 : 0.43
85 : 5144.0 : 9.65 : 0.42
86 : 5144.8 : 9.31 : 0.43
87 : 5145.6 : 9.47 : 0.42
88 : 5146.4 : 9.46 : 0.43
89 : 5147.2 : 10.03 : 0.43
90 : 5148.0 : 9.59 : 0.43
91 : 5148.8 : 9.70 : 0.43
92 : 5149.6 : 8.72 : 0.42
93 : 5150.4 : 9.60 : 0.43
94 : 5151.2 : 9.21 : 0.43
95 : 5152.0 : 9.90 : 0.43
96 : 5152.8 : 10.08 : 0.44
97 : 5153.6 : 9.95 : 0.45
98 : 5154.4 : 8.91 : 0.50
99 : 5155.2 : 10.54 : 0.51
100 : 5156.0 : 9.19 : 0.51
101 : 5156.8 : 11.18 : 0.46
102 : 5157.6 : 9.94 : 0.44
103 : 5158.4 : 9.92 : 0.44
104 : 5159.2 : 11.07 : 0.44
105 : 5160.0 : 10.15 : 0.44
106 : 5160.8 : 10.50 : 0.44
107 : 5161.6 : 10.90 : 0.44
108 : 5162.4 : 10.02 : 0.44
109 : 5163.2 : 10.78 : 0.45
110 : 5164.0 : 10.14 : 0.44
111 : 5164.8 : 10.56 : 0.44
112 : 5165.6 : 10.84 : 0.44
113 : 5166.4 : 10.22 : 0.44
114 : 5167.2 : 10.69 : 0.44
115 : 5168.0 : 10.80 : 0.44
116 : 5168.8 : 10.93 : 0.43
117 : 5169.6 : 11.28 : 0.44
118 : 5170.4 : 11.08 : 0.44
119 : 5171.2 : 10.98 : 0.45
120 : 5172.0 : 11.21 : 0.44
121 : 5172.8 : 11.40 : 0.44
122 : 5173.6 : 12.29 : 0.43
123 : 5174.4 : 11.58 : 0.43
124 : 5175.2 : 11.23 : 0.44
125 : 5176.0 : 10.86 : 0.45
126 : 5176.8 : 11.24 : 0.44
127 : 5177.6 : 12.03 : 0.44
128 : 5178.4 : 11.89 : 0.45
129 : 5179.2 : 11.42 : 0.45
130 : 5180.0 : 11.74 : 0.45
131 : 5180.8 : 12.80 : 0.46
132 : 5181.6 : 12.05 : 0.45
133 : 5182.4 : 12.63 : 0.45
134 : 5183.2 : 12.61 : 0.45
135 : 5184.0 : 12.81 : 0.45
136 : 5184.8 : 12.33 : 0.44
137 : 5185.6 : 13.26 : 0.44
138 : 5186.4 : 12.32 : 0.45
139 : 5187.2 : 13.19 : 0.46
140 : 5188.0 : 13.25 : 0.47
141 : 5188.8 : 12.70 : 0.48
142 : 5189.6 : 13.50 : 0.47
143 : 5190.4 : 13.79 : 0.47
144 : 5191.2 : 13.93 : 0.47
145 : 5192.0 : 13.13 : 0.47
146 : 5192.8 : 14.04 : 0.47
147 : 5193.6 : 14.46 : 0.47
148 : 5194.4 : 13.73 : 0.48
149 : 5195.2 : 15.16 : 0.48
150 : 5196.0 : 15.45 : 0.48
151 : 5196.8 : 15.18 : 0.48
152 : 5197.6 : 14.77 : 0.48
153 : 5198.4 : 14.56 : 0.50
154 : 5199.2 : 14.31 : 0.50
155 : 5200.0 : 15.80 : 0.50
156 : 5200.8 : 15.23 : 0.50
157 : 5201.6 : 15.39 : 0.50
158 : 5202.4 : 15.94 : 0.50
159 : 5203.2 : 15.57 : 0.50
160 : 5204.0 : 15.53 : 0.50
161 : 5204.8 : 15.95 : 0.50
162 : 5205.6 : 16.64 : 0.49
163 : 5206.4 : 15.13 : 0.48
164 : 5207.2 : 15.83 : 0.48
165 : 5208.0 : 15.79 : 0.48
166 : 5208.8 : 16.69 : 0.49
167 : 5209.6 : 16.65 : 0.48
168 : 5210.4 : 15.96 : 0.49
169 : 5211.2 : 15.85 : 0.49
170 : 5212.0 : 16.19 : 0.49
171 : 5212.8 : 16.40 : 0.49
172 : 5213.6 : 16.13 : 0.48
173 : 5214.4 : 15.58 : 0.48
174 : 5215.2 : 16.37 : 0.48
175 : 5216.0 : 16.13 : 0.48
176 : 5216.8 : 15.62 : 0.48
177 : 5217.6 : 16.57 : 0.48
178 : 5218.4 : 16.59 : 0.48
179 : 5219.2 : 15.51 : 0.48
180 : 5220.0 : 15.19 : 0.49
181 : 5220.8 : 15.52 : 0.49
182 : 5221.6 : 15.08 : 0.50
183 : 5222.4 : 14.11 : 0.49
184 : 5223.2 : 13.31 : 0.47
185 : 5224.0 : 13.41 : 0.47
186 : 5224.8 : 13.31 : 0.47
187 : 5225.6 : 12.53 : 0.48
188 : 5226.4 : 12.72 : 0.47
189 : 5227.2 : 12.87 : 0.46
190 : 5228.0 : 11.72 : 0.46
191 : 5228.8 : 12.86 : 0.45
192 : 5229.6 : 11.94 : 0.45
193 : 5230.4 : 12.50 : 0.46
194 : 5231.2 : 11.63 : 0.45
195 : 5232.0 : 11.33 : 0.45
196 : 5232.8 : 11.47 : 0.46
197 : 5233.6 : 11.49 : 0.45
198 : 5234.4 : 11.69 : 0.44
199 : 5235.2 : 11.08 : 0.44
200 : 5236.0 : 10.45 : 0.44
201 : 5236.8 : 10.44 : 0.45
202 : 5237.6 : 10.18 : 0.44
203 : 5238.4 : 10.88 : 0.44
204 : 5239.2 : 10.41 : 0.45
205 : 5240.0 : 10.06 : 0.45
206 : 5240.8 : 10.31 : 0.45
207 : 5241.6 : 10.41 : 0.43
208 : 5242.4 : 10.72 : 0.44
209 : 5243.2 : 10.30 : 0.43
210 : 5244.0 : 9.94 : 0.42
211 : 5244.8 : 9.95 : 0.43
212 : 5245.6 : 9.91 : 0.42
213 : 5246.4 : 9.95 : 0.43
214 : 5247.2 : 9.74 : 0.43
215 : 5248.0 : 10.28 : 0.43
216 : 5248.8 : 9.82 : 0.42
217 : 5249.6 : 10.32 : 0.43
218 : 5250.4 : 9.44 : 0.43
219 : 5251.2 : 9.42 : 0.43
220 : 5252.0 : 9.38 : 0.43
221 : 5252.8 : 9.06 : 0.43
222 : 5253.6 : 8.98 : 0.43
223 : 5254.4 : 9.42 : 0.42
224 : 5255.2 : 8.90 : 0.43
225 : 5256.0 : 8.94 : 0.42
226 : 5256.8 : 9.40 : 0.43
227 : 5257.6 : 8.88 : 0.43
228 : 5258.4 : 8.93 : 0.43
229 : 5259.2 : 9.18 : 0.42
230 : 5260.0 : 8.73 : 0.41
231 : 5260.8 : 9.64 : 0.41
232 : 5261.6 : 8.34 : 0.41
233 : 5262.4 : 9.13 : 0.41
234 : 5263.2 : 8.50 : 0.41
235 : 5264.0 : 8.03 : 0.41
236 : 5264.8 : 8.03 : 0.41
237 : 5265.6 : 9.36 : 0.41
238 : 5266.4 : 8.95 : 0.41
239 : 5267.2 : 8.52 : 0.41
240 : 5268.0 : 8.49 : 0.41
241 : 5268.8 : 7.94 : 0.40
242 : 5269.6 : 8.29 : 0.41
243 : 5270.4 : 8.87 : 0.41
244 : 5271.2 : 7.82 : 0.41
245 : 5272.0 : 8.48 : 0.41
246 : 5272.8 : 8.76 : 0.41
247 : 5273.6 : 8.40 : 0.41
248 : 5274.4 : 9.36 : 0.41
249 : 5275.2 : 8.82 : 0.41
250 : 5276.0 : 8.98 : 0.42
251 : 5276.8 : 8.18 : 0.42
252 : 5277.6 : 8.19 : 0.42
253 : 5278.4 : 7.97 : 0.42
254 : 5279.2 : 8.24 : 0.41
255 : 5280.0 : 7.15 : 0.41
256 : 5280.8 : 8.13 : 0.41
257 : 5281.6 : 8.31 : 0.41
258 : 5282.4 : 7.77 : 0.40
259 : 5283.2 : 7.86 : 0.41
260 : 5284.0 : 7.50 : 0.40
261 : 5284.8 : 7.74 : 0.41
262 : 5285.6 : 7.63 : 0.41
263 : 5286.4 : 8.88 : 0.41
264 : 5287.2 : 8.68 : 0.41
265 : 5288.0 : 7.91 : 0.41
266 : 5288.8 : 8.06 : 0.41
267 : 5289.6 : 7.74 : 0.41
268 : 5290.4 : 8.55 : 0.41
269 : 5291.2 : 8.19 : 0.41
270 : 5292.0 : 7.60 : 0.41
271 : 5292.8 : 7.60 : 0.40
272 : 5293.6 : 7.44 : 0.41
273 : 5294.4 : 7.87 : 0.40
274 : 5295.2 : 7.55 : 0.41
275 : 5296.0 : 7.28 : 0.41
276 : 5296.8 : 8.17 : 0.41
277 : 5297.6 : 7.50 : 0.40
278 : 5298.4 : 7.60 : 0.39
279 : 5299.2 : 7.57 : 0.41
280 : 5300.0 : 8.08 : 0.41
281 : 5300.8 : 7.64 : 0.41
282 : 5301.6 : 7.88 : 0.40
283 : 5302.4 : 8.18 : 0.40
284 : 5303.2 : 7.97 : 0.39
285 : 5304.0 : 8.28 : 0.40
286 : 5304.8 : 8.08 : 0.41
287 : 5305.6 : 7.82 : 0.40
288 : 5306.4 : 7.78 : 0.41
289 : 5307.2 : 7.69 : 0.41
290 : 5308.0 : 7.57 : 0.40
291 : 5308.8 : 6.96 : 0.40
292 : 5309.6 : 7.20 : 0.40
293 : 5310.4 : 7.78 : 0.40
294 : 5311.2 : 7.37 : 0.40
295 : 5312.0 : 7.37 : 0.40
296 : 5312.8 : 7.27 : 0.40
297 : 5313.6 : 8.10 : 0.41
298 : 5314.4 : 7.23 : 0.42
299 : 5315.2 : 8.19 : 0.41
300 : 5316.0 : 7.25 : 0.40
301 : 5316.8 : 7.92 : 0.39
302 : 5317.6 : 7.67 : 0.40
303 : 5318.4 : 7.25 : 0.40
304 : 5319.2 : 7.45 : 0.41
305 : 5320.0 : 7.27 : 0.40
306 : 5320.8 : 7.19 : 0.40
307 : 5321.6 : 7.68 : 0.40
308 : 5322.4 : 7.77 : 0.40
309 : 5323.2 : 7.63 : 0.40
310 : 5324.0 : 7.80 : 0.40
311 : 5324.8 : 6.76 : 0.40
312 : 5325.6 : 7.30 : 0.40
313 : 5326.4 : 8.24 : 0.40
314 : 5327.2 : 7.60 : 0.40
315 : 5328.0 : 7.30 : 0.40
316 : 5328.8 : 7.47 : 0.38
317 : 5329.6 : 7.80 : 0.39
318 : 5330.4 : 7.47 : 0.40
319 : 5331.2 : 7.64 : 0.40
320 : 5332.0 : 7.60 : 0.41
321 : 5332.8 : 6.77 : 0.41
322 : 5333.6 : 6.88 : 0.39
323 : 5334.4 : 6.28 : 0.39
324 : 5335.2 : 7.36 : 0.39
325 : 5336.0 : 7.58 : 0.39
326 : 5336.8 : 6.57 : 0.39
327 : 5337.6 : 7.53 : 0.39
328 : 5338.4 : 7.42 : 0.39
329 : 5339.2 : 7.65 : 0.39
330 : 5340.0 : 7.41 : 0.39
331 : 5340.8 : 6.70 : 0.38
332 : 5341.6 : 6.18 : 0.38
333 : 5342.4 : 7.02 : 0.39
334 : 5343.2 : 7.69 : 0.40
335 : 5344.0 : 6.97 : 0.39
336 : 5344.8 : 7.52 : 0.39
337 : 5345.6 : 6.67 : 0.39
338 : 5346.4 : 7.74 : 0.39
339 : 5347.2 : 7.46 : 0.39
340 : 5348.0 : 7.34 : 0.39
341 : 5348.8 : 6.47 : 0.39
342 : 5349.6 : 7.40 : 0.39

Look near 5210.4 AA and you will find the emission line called C IV 1549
